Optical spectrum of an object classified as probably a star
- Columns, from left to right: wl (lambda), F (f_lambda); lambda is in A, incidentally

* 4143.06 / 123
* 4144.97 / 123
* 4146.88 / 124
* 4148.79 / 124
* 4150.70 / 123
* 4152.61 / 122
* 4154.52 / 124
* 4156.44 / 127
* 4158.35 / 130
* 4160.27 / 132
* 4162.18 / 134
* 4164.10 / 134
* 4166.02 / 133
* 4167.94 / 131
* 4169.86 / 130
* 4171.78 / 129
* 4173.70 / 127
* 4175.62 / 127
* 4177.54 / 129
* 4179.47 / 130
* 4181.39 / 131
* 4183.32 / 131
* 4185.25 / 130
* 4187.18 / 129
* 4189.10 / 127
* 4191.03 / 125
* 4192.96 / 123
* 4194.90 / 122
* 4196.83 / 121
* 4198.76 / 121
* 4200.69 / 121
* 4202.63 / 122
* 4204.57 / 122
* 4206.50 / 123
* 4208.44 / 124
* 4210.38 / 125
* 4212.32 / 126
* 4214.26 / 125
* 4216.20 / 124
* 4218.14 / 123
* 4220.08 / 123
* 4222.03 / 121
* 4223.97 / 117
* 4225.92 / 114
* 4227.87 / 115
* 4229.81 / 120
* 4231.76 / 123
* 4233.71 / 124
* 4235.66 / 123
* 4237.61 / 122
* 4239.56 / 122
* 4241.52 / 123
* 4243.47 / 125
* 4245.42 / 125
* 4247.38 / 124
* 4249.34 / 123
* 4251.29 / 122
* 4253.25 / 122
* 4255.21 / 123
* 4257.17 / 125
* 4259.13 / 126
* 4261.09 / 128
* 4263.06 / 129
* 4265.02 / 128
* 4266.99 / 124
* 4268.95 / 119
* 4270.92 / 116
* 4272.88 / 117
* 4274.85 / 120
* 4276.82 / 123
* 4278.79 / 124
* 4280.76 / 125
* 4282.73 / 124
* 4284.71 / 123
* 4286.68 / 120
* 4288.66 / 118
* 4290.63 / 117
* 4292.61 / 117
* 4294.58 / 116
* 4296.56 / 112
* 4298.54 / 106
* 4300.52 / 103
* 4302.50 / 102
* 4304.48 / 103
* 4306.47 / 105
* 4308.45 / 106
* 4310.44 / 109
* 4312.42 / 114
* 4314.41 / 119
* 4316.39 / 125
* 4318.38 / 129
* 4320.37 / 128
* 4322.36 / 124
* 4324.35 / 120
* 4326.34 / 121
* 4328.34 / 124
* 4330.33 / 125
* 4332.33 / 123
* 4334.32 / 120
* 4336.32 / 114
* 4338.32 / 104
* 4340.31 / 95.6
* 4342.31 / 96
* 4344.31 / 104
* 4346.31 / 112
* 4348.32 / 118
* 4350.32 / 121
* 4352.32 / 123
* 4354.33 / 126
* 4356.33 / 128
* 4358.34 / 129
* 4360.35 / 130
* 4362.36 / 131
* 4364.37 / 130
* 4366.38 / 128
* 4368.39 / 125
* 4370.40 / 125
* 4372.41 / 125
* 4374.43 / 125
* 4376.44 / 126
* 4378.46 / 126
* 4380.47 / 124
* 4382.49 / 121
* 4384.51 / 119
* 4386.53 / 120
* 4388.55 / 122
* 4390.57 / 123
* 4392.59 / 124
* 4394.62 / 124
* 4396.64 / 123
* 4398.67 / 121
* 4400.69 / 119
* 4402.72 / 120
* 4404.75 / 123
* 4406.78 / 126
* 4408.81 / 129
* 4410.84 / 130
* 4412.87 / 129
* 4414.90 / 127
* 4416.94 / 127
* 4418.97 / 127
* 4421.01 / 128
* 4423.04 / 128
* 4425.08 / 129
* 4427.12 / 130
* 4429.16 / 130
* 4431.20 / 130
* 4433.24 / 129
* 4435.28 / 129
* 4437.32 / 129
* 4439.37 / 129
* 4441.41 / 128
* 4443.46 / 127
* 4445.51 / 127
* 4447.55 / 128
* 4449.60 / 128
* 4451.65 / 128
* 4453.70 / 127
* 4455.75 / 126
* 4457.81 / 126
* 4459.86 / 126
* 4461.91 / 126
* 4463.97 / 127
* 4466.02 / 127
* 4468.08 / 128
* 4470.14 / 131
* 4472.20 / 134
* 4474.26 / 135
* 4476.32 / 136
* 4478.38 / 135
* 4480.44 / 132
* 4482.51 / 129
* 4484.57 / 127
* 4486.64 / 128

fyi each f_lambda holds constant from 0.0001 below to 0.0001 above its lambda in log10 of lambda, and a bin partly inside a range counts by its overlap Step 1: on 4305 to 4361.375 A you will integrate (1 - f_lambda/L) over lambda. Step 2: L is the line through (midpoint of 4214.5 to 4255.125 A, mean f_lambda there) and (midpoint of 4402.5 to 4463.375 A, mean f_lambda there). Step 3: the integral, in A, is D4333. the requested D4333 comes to 3.3 A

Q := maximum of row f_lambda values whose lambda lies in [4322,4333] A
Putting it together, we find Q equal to 125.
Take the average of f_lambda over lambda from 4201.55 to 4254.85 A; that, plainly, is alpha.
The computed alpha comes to 122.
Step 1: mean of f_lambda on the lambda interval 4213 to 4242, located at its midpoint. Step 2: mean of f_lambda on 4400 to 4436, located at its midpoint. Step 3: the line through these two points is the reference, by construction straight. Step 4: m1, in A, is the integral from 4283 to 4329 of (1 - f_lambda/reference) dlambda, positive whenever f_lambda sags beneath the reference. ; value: 2.97 A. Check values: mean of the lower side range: 121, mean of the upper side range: 127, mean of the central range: 116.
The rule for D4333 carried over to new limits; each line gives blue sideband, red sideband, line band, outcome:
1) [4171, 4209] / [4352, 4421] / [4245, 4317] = 4.1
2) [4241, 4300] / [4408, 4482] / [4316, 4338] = 0.3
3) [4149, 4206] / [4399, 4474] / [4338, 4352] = 2.1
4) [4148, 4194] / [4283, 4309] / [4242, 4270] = -1.8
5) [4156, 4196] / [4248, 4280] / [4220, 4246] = 0.9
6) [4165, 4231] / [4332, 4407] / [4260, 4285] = 0.0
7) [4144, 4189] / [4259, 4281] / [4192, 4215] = 0.7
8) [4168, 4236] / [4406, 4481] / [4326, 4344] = 2.0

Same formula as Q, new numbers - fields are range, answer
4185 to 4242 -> 130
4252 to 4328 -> 129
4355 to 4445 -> 131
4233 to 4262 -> 128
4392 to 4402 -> 124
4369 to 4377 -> 126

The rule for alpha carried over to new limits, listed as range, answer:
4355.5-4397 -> 125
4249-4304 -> 120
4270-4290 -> 121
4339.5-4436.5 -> 124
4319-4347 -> 115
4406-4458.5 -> 128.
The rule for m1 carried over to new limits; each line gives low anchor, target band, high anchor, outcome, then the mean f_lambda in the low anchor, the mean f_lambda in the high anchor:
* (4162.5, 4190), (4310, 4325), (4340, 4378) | 0.2 A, 130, 121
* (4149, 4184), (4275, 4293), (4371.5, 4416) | 0.7 A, 129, 124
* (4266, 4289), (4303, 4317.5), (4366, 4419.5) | 1.3 A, 121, 124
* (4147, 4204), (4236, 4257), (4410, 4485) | 0.7 A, 127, 129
